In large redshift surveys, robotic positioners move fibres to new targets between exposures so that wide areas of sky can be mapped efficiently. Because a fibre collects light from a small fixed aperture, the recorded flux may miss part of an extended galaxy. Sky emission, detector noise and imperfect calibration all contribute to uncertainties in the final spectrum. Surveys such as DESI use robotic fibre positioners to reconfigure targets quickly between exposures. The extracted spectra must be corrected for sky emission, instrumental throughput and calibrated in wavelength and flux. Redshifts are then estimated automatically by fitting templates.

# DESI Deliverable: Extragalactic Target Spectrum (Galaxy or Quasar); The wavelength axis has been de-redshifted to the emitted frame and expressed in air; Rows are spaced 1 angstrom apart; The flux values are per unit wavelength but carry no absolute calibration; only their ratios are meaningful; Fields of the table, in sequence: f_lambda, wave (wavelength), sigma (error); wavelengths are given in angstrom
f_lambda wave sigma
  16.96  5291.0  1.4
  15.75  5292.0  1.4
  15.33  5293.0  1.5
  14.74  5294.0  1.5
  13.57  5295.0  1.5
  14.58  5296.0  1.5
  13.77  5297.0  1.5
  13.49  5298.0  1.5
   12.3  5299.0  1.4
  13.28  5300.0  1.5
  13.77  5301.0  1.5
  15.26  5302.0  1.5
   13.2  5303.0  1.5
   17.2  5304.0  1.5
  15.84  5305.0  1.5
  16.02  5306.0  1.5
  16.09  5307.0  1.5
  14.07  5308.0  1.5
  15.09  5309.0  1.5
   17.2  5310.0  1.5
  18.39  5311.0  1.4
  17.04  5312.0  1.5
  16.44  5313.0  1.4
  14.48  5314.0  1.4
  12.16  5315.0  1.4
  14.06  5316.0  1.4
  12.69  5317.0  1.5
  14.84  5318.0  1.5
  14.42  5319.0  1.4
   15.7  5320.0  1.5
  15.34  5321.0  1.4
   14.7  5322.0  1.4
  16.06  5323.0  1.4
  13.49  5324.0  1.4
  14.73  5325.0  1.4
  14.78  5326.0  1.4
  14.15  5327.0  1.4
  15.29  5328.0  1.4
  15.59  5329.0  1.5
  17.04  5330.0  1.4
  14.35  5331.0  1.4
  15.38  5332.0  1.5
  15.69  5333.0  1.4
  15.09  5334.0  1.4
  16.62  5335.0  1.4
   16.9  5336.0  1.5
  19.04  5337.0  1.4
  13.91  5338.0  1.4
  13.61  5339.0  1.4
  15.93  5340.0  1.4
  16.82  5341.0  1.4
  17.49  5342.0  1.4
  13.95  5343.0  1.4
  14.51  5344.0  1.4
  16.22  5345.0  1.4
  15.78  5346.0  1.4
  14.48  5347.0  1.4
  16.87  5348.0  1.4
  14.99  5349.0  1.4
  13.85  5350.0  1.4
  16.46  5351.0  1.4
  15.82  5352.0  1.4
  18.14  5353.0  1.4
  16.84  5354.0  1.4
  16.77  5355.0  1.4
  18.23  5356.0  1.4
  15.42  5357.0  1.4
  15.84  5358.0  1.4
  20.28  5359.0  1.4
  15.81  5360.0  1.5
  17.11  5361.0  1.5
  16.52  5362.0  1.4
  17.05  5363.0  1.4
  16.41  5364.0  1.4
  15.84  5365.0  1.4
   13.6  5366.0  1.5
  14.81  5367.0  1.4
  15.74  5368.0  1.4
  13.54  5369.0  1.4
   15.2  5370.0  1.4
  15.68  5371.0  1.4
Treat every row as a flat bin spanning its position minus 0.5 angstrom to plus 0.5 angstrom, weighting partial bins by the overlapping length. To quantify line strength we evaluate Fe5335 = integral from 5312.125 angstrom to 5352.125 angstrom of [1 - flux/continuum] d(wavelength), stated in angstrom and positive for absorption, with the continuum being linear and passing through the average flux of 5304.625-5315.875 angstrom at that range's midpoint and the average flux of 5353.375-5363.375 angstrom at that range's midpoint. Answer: 2.5 angstrom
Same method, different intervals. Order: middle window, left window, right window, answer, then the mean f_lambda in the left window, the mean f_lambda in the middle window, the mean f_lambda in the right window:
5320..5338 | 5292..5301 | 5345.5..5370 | -0.49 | 14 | 15.5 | 16.1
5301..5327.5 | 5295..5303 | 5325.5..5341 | -1.03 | 13.7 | 15.1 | 15.6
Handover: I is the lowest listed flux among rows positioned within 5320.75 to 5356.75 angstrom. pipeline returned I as 13.49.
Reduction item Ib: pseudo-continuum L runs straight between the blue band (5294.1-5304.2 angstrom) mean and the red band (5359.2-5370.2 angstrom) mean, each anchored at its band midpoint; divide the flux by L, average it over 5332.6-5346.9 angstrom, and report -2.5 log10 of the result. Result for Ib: -0.05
